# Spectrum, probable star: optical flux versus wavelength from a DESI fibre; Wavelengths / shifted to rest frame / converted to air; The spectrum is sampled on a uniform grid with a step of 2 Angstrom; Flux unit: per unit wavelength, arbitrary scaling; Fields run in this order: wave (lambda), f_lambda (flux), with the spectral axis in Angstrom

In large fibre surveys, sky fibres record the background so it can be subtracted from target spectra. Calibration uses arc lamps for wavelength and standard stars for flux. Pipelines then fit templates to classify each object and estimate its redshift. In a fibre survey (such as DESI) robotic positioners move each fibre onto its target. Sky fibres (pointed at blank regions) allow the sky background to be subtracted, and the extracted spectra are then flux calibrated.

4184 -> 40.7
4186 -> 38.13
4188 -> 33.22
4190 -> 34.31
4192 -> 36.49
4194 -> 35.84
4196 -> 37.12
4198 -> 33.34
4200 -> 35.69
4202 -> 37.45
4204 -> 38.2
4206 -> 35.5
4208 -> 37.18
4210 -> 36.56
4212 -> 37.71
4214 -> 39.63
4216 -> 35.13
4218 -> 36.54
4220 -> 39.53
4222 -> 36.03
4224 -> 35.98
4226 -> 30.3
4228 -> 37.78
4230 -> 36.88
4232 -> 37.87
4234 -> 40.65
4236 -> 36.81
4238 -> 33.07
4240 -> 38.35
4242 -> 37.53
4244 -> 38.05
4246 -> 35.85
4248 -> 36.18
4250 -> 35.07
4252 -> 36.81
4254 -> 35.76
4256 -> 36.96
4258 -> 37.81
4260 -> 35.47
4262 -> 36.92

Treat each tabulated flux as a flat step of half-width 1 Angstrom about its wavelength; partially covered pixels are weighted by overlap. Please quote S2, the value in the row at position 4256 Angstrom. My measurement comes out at 36.96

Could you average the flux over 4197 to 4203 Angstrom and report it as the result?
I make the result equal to 35.5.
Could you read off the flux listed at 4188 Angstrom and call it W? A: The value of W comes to 33.22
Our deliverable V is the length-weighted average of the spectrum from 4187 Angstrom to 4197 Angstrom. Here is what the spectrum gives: 35.4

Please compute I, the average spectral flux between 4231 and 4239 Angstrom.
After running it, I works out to 37.1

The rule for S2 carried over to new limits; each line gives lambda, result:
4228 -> 37.78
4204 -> 38.2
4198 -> 33.34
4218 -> 36.54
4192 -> 36.49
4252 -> 36.81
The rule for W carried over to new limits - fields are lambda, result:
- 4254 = 35.76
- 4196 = 37.12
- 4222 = 36.03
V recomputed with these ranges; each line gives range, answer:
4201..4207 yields 37.1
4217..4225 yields 37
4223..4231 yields 35.2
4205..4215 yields 37.3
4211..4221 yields 37.7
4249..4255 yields 35.9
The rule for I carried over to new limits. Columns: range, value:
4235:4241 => 36.1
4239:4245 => 38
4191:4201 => 35.7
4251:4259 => 36.8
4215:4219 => 35.8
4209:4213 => 37.1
